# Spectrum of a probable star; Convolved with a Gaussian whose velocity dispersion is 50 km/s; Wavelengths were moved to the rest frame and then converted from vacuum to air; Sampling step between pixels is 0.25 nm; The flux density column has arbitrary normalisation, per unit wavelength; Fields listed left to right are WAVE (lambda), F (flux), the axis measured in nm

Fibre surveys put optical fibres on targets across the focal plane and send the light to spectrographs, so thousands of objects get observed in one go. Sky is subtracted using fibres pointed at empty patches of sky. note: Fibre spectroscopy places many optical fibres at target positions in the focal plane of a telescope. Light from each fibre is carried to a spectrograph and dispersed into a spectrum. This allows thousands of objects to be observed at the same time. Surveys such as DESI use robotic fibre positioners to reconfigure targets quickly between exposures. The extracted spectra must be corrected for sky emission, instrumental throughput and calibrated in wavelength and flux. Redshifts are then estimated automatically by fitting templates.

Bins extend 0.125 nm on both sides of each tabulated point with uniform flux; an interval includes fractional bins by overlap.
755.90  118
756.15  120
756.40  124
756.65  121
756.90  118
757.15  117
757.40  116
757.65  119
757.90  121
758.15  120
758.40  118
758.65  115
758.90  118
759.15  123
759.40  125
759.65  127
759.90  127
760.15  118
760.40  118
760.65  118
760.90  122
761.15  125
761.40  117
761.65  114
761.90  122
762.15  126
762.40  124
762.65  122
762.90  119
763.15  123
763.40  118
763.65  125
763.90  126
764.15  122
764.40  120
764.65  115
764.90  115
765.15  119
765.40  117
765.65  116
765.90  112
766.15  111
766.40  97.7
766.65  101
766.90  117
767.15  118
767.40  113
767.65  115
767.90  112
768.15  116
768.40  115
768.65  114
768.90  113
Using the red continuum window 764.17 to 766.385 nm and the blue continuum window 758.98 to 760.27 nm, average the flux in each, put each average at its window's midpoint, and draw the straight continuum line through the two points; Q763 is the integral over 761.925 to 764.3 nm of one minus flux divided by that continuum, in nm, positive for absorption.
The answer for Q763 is -0.09 nm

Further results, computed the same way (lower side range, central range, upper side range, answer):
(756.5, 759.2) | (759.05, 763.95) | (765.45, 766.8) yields -0.337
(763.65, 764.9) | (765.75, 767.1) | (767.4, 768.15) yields 0.092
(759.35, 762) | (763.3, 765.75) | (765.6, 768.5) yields -0.081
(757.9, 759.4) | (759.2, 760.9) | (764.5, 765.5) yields -0.048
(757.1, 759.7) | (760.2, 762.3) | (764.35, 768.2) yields -0.050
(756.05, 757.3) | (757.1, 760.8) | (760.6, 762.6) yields 0.013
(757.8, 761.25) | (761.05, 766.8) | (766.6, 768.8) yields -0.021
